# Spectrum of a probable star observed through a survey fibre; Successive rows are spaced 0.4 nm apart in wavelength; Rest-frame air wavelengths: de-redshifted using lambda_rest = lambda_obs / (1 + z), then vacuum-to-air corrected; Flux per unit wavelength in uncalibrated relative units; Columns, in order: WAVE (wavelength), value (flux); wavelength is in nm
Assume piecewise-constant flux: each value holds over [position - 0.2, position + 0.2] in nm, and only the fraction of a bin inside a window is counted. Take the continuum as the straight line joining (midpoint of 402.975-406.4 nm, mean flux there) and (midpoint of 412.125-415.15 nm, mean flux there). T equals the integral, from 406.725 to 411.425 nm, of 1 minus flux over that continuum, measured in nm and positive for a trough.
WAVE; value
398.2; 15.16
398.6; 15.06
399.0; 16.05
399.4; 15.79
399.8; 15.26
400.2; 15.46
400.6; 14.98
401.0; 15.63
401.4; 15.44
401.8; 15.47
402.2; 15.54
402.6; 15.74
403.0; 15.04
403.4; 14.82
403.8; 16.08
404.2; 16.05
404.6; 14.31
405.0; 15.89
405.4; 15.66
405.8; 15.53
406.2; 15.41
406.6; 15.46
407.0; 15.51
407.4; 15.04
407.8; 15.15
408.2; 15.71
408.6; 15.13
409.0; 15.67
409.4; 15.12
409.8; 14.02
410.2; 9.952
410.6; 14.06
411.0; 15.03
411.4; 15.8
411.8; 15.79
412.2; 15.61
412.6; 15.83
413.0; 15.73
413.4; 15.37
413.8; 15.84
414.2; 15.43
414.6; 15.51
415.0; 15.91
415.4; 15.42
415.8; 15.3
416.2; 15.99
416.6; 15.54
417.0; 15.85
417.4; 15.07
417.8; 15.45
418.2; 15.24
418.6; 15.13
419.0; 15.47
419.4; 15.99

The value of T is 0.27 nm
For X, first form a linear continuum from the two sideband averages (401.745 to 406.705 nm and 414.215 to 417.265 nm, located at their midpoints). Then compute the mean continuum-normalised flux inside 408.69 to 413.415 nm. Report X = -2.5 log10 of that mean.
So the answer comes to 0.05 mag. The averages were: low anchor 15.5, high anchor 15.6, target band 14.8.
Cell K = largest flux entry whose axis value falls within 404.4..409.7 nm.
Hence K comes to 15.89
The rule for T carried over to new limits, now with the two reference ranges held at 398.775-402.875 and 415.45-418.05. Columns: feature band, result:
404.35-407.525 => 0.03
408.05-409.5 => 0.01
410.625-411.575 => 0.02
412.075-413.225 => -0.01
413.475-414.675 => 0.00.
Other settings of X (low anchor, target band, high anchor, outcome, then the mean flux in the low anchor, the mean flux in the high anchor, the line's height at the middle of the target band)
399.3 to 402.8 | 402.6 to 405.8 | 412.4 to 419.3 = 0.003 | 15.5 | 15.5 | 15.5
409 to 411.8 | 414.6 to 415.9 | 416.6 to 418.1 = -0.033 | 14.2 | 15.5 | 15.1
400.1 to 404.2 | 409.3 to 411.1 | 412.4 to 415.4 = 0.158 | 15.4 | 15.6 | 15.6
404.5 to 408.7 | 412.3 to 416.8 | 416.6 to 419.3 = -0.016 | 15.4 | 15.4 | 15.4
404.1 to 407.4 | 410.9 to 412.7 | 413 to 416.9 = -0.006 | 15.4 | 15.6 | 15.5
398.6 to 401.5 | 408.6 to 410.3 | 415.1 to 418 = 0.105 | 15.5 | 15.5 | 15.5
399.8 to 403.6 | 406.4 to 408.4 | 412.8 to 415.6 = 0.006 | 15.3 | 15.6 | 15.5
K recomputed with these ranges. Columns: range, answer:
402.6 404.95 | 16.08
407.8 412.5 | 15.8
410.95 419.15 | 15.99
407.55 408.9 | 15.71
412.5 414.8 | 15.84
